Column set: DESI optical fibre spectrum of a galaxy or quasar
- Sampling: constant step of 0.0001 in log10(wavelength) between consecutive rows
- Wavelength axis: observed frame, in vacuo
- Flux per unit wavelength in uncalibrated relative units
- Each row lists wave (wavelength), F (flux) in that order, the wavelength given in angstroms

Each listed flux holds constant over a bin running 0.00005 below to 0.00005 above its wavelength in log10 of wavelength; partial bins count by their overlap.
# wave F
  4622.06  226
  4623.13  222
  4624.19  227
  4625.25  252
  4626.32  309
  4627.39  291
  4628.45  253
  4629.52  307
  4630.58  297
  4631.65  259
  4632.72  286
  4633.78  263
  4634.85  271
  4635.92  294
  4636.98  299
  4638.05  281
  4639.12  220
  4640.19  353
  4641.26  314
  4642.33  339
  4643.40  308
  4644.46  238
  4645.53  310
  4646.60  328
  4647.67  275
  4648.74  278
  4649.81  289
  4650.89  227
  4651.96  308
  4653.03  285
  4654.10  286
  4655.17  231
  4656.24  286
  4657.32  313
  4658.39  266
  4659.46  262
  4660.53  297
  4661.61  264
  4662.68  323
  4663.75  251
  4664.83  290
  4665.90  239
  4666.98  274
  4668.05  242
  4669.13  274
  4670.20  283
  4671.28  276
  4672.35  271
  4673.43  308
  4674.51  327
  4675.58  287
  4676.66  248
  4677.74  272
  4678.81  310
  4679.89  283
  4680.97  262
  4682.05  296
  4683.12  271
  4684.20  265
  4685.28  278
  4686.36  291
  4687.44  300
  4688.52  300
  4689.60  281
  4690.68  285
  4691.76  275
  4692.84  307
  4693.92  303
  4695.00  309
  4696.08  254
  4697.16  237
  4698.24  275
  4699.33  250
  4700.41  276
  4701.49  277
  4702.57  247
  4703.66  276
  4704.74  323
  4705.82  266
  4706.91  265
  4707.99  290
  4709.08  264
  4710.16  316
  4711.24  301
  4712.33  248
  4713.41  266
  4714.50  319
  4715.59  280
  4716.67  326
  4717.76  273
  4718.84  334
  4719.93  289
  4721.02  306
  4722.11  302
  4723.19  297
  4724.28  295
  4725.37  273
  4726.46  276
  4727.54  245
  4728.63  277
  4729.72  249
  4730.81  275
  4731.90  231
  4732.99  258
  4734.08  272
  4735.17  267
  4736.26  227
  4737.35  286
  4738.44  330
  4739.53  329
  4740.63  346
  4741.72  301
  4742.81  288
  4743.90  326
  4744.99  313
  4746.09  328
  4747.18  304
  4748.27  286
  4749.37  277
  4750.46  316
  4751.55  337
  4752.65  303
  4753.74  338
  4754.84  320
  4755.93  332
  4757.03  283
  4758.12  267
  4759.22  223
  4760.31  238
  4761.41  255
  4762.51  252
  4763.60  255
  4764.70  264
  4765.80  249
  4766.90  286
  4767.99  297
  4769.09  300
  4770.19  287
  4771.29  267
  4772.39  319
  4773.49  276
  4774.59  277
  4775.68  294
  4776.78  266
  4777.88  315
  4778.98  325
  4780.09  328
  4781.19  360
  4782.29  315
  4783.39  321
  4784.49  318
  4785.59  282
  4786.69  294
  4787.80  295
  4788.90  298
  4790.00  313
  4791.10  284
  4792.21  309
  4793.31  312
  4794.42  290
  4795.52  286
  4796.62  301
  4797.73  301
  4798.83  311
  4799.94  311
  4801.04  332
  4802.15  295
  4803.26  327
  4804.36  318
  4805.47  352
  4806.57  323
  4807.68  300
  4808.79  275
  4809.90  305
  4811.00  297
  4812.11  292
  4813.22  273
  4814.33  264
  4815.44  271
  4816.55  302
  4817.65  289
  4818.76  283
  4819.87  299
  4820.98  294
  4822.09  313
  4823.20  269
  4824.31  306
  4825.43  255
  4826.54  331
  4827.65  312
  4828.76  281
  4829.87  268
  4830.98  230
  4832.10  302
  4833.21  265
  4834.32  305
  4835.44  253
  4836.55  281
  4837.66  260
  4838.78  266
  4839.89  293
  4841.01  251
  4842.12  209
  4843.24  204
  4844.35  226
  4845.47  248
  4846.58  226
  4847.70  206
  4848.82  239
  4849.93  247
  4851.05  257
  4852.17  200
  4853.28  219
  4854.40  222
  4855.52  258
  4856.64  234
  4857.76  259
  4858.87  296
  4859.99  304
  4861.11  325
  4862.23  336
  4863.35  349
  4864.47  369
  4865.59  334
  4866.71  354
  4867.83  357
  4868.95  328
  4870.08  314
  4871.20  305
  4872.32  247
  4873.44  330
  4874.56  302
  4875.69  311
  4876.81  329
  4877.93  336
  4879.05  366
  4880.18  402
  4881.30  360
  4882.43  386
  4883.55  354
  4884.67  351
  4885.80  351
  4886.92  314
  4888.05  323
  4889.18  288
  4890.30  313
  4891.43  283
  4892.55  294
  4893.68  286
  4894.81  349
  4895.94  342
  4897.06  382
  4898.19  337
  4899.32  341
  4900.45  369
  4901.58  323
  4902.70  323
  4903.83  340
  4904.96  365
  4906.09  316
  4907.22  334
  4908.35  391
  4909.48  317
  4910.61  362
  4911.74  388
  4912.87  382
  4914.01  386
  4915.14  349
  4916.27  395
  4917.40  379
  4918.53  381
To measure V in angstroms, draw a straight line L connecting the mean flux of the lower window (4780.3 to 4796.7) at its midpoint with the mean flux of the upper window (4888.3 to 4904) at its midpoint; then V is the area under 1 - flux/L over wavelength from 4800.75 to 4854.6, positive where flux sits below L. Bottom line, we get 6.7 angstroms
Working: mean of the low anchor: 306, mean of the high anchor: 326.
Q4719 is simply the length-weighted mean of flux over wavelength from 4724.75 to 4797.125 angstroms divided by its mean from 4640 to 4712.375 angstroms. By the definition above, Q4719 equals 1.03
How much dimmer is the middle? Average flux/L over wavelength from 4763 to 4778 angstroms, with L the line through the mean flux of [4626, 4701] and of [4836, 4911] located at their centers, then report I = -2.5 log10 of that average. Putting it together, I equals 0.05 mag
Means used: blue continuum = 282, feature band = 281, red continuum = 306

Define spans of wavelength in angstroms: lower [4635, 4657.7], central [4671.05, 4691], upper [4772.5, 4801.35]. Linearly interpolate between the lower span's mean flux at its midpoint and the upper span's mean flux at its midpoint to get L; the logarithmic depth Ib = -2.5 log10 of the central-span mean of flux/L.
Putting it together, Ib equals 0.027 mag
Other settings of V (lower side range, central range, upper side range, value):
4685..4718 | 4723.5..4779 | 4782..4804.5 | 1.66 angstroms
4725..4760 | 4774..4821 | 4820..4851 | -4.67 angstroms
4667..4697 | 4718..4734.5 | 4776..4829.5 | 0.64 angstroms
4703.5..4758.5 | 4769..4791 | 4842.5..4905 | -0.36 angstroms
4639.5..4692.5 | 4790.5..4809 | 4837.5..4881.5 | -1.44 angstroms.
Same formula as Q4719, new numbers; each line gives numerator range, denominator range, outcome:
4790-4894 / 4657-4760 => 1.03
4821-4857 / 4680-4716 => 0.92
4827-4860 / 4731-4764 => 0.88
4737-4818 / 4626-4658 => 1.04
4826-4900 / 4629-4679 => 1.05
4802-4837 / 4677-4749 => 1.02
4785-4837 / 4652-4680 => 1.06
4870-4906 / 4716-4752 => 1.14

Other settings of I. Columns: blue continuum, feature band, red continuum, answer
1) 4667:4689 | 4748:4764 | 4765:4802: 0.04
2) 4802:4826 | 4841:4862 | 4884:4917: 0.28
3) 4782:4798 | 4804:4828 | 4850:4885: 0.03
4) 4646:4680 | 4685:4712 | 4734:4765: 0.01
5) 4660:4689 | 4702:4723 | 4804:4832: -0.02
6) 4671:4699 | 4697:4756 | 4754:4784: -0.01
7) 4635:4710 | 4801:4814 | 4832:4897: -0.05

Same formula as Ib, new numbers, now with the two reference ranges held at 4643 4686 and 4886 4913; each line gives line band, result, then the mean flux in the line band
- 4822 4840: 0.14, 281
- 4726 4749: 0.04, 286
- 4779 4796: 0.00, 308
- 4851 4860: 0.30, 246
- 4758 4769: 0.17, 260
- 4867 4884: -0.02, 335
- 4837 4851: 0.32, 241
